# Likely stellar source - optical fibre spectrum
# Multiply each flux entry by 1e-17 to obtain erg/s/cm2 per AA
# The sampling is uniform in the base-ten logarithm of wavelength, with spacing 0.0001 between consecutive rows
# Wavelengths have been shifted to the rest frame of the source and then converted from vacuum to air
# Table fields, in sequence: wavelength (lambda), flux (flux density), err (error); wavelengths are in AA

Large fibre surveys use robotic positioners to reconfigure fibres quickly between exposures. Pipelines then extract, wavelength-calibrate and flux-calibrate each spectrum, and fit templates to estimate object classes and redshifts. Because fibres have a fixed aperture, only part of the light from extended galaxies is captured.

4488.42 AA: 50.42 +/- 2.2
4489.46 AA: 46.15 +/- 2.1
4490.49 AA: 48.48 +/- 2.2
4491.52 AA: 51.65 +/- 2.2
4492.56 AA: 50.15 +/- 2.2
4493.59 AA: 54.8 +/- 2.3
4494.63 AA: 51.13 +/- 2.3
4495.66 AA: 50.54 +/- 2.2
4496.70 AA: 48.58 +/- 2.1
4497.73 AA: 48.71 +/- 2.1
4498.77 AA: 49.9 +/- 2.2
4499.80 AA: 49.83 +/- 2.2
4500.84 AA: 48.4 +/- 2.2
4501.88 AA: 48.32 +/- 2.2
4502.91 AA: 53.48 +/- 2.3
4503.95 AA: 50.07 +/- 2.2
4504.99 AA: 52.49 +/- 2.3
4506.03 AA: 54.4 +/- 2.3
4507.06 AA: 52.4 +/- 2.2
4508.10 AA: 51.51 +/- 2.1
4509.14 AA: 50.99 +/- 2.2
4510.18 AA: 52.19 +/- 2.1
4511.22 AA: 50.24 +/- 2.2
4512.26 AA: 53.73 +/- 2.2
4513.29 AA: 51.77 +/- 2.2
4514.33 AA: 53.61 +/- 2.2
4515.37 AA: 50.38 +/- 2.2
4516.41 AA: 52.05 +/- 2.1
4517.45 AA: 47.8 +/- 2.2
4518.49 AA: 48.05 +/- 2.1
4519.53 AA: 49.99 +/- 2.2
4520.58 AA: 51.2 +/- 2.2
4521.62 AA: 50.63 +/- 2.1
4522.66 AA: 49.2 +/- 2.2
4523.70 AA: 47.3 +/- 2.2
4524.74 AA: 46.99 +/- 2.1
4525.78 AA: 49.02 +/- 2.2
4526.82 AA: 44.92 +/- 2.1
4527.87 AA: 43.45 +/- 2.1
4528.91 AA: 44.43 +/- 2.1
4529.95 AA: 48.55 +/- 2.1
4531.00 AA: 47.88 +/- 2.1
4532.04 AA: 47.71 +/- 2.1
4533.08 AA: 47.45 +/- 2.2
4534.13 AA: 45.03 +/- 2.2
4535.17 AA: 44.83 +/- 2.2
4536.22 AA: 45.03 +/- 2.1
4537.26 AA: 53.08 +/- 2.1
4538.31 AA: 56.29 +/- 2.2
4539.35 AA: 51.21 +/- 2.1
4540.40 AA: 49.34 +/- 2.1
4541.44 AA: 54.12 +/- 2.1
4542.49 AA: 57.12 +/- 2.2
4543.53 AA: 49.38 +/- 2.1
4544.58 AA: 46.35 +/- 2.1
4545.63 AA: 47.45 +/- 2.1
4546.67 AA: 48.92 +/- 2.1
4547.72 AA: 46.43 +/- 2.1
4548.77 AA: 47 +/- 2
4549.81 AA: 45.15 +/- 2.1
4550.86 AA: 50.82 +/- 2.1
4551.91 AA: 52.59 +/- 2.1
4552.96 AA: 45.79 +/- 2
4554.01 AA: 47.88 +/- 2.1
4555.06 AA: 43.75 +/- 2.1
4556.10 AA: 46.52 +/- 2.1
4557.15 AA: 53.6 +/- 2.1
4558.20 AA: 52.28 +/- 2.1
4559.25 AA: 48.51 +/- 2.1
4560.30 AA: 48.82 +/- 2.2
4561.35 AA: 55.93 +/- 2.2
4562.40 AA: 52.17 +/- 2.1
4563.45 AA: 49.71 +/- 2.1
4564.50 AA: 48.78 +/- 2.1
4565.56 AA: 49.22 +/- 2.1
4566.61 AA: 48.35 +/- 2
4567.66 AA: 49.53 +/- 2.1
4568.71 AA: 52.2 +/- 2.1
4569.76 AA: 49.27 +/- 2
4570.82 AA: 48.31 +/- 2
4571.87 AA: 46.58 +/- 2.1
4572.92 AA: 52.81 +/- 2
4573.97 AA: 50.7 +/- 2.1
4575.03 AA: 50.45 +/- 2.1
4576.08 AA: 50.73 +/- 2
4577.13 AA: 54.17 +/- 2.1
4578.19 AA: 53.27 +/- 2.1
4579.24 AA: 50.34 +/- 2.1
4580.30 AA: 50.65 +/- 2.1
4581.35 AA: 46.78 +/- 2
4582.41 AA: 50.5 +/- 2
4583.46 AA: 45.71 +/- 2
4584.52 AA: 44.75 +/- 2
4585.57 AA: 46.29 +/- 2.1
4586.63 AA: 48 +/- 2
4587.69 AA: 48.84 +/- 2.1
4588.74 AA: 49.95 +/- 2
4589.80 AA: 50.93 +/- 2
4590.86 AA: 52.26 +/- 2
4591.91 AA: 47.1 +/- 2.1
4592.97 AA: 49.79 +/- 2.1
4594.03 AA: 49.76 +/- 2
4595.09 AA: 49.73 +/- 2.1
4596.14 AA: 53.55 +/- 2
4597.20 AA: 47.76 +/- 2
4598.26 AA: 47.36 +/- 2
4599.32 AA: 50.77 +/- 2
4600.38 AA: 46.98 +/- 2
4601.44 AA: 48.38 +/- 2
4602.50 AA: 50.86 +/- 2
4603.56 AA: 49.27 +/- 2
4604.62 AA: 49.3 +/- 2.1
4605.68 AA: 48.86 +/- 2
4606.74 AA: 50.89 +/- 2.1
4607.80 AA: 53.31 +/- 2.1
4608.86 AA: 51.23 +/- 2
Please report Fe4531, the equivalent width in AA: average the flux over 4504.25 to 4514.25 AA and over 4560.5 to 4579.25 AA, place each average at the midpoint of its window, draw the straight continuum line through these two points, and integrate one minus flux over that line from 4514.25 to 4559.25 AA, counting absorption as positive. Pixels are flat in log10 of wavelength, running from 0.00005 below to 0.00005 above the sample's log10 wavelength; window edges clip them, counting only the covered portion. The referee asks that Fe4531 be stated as 2.4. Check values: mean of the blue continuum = 52.2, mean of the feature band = 48.8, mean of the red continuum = 50.7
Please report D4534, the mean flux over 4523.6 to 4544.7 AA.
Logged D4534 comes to 48.6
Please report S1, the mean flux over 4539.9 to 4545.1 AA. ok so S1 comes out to 51.3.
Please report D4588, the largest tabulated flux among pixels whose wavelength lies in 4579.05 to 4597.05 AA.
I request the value 53.55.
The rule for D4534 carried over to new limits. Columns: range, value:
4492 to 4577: 49.7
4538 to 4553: 49.9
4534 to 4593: 49.5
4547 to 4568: 49.1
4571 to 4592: 49.6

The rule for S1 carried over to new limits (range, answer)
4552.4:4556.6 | 46.1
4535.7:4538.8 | 51.4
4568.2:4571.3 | 49.8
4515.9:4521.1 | 49.7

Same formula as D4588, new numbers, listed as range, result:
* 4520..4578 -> 57.12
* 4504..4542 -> 56.29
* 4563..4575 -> 52.81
